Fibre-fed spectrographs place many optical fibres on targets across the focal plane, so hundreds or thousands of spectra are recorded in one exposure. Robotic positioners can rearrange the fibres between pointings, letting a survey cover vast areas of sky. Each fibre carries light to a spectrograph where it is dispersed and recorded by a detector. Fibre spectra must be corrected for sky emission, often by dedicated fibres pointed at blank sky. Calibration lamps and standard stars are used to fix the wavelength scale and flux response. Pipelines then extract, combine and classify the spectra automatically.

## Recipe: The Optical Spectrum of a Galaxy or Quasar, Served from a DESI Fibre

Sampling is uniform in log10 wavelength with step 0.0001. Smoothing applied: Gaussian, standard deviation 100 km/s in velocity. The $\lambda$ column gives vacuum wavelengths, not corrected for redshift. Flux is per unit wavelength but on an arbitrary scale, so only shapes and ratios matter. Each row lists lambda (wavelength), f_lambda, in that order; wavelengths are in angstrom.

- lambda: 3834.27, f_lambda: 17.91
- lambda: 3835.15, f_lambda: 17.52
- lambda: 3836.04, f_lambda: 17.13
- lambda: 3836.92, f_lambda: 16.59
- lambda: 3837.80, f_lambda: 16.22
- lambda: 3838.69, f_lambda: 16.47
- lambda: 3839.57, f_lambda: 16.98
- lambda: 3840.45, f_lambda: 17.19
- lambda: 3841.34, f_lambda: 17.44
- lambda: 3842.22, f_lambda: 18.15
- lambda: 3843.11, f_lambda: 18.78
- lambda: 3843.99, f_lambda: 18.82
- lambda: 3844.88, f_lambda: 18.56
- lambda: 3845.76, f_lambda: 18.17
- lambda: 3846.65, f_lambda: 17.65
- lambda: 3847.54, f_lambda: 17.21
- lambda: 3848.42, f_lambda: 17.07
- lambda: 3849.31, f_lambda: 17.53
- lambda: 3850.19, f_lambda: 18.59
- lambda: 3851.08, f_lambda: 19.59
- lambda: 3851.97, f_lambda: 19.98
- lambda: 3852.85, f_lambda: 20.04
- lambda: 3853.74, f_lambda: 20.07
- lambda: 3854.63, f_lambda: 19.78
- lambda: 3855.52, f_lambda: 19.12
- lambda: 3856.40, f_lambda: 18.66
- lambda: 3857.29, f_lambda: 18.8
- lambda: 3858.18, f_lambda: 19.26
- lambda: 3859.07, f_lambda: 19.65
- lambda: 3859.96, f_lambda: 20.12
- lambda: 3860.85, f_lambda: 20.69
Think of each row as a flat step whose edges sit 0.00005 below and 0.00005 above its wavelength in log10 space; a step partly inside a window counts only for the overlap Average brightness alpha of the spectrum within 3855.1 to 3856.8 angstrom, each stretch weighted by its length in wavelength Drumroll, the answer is 19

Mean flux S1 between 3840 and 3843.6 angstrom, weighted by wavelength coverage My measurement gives 17.9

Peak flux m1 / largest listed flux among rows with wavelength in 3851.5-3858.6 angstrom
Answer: 20.07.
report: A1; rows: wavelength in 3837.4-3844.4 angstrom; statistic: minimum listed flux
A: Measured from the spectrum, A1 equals 16.22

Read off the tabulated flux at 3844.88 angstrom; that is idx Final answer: 18.56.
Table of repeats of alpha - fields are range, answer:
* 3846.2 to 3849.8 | 17.4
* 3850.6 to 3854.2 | 19.9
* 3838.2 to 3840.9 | 16.8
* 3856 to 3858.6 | 18.9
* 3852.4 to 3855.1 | 20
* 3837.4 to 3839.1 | 16.3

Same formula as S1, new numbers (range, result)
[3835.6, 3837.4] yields 16.9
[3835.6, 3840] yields 16.7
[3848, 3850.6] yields 17.7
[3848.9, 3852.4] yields 18.9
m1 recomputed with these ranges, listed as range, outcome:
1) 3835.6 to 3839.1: 17.13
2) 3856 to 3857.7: 18.8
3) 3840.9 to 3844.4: 18.82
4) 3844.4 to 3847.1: 18.56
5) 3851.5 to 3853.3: 20.04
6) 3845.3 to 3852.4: 19.98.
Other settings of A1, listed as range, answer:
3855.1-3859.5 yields 18.66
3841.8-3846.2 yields 18.15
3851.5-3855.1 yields 19.78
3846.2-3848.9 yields 17.07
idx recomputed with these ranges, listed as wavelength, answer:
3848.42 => 17.07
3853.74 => 20.07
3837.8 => 16.22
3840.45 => 17.19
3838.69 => 16.47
